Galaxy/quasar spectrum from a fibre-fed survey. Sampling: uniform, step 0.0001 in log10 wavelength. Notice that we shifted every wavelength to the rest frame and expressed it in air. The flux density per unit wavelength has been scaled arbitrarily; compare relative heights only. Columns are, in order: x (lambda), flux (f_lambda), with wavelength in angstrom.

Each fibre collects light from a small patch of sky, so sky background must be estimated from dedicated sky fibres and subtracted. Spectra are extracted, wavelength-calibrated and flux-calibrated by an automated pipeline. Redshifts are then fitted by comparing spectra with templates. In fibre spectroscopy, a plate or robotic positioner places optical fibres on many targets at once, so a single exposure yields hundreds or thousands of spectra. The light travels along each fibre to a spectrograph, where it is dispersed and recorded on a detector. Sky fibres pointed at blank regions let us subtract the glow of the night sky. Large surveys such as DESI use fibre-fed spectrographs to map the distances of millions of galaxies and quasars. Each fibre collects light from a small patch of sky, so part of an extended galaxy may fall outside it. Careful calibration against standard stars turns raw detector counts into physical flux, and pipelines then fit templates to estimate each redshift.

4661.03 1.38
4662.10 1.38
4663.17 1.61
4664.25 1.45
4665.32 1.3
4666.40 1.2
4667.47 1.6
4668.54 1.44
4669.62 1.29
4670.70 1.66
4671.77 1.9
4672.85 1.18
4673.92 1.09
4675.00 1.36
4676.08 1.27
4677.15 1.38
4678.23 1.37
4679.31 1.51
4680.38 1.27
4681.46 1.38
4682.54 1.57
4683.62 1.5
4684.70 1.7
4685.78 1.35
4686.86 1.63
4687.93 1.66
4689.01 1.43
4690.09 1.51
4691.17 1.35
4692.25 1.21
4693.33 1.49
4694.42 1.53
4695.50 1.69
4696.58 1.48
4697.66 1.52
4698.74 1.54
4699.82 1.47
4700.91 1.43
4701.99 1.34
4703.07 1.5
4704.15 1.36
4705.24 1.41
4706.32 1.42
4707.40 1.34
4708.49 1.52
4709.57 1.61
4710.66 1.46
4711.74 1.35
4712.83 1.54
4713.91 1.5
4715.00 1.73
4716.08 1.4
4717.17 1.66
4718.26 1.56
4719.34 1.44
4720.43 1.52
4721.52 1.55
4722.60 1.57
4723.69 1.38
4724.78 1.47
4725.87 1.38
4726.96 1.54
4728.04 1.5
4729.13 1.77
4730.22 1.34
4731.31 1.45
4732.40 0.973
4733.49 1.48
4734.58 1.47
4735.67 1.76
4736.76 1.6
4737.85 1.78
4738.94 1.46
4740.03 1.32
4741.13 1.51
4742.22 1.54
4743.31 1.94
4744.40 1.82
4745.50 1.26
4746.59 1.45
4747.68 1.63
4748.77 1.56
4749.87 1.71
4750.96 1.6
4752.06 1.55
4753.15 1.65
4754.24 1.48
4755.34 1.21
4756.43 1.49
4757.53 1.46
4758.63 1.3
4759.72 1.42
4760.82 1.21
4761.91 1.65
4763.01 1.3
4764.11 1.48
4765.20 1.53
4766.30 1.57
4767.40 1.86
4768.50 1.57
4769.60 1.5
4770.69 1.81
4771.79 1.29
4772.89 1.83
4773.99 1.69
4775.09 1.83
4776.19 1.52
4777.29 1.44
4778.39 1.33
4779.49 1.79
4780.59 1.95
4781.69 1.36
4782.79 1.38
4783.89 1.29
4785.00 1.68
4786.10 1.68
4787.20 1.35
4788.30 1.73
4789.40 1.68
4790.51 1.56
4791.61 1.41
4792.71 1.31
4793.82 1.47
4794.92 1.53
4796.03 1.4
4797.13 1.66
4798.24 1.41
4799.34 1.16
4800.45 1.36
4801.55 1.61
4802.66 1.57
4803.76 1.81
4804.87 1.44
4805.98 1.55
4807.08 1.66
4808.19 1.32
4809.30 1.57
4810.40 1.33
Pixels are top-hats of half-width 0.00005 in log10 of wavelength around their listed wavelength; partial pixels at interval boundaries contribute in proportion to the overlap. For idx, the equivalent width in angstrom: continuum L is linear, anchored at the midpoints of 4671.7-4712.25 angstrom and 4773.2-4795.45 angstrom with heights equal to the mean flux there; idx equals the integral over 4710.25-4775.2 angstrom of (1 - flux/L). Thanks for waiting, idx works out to -1.0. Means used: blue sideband 1.44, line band 1.53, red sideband 1.55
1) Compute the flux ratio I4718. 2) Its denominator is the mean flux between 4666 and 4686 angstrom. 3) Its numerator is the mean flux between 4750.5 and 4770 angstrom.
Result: 1.05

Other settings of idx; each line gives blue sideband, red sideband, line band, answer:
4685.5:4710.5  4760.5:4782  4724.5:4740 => 0.3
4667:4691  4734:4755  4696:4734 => 1.3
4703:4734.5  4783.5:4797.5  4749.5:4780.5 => -0.8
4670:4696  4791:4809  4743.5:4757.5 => -0.7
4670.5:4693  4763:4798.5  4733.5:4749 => -0.7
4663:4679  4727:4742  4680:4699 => -0.8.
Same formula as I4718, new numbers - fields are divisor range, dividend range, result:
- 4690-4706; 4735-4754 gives 1.10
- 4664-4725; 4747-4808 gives 1.05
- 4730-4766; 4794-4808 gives 1.01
